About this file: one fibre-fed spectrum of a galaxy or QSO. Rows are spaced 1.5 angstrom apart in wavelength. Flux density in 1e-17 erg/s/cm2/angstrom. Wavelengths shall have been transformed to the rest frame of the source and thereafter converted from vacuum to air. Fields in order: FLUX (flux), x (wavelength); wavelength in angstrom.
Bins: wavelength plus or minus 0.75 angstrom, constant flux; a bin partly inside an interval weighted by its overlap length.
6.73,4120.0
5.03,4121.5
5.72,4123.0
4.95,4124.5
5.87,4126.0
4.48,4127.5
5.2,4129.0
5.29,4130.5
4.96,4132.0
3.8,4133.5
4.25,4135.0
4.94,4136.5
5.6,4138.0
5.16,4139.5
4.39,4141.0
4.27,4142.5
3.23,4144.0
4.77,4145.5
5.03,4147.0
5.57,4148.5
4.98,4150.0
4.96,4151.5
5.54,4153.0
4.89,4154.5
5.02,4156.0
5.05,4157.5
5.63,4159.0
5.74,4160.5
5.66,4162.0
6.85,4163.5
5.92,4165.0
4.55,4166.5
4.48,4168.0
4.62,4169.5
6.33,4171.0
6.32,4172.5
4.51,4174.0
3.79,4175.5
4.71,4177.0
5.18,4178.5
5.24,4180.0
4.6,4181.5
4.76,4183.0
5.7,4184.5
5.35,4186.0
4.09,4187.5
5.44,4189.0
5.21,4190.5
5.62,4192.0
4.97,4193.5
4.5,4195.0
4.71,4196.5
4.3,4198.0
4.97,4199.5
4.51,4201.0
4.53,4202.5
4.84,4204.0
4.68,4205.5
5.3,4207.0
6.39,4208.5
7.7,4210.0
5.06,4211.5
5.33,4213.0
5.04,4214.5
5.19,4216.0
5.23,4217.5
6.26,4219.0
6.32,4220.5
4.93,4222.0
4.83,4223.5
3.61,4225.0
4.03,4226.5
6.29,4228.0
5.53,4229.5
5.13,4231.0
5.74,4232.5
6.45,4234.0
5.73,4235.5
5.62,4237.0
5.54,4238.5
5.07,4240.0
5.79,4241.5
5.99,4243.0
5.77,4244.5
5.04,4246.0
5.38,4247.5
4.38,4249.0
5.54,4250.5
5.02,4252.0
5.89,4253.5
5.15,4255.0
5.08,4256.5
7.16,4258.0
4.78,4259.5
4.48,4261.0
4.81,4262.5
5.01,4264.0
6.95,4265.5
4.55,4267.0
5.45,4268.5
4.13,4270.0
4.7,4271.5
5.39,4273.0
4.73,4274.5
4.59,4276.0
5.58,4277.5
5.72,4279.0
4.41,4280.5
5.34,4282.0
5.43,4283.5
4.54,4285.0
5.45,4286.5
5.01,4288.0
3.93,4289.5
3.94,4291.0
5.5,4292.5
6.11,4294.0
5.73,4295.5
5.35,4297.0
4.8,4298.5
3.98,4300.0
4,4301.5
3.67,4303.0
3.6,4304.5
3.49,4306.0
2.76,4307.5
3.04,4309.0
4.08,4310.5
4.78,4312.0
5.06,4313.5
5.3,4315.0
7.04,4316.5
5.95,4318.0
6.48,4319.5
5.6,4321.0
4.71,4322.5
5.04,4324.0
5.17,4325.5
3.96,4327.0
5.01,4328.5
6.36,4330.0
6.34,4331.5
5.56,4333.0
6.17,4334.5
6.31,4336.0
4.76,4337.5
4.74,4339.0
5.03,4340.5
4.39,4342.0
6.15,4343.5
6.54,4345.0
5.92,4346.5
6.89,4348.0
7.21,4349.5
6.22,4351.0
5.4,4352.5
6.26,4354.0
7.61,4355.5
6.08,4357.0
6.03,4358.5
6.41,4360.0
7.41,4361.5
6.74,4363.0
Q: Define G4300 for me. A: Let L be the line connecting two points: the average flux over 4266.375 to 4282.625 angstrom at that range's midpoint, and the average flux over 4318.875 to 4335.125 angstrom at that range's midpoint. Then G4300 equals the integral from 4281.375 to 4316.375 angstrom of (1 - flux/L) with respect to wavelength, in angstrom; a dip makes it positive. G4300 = 4.0 angstrom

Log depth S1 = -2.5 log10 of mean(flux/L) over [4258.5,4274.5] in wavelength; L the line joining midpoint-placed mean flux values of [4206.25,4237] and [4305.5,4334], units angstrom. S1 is 0.054 mag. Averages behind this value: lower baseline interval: 5.51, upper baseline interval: 5.06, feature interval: 5.04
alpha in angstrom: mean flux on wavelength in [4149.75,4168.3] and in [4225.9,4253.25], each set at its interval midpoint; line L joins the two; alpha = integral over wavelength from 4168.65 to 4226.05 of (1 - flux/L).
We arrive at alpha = 3.1 angstrom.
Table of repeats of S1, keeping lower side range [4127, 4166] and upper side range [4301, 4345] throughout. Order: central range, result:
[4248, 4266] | -0.064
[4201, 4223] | -0.085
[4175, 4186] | 0.028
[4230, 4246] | -0.126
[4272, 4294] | 0.004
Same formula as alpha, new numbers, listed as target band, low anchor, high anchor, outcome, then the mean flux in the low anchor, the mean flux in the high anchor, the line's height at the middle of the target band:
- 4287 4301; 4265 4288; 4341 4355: 1.1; 5.11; 6.12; 5.35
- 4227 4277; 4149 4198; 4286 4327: -4.3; 5.14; 4.78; 4.93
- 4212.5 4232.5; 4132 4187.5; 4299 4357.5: -0.4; 5.02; 5.29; 5.12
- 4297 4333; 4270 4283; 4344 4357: 6.0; 5.01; 6.47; 5.77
